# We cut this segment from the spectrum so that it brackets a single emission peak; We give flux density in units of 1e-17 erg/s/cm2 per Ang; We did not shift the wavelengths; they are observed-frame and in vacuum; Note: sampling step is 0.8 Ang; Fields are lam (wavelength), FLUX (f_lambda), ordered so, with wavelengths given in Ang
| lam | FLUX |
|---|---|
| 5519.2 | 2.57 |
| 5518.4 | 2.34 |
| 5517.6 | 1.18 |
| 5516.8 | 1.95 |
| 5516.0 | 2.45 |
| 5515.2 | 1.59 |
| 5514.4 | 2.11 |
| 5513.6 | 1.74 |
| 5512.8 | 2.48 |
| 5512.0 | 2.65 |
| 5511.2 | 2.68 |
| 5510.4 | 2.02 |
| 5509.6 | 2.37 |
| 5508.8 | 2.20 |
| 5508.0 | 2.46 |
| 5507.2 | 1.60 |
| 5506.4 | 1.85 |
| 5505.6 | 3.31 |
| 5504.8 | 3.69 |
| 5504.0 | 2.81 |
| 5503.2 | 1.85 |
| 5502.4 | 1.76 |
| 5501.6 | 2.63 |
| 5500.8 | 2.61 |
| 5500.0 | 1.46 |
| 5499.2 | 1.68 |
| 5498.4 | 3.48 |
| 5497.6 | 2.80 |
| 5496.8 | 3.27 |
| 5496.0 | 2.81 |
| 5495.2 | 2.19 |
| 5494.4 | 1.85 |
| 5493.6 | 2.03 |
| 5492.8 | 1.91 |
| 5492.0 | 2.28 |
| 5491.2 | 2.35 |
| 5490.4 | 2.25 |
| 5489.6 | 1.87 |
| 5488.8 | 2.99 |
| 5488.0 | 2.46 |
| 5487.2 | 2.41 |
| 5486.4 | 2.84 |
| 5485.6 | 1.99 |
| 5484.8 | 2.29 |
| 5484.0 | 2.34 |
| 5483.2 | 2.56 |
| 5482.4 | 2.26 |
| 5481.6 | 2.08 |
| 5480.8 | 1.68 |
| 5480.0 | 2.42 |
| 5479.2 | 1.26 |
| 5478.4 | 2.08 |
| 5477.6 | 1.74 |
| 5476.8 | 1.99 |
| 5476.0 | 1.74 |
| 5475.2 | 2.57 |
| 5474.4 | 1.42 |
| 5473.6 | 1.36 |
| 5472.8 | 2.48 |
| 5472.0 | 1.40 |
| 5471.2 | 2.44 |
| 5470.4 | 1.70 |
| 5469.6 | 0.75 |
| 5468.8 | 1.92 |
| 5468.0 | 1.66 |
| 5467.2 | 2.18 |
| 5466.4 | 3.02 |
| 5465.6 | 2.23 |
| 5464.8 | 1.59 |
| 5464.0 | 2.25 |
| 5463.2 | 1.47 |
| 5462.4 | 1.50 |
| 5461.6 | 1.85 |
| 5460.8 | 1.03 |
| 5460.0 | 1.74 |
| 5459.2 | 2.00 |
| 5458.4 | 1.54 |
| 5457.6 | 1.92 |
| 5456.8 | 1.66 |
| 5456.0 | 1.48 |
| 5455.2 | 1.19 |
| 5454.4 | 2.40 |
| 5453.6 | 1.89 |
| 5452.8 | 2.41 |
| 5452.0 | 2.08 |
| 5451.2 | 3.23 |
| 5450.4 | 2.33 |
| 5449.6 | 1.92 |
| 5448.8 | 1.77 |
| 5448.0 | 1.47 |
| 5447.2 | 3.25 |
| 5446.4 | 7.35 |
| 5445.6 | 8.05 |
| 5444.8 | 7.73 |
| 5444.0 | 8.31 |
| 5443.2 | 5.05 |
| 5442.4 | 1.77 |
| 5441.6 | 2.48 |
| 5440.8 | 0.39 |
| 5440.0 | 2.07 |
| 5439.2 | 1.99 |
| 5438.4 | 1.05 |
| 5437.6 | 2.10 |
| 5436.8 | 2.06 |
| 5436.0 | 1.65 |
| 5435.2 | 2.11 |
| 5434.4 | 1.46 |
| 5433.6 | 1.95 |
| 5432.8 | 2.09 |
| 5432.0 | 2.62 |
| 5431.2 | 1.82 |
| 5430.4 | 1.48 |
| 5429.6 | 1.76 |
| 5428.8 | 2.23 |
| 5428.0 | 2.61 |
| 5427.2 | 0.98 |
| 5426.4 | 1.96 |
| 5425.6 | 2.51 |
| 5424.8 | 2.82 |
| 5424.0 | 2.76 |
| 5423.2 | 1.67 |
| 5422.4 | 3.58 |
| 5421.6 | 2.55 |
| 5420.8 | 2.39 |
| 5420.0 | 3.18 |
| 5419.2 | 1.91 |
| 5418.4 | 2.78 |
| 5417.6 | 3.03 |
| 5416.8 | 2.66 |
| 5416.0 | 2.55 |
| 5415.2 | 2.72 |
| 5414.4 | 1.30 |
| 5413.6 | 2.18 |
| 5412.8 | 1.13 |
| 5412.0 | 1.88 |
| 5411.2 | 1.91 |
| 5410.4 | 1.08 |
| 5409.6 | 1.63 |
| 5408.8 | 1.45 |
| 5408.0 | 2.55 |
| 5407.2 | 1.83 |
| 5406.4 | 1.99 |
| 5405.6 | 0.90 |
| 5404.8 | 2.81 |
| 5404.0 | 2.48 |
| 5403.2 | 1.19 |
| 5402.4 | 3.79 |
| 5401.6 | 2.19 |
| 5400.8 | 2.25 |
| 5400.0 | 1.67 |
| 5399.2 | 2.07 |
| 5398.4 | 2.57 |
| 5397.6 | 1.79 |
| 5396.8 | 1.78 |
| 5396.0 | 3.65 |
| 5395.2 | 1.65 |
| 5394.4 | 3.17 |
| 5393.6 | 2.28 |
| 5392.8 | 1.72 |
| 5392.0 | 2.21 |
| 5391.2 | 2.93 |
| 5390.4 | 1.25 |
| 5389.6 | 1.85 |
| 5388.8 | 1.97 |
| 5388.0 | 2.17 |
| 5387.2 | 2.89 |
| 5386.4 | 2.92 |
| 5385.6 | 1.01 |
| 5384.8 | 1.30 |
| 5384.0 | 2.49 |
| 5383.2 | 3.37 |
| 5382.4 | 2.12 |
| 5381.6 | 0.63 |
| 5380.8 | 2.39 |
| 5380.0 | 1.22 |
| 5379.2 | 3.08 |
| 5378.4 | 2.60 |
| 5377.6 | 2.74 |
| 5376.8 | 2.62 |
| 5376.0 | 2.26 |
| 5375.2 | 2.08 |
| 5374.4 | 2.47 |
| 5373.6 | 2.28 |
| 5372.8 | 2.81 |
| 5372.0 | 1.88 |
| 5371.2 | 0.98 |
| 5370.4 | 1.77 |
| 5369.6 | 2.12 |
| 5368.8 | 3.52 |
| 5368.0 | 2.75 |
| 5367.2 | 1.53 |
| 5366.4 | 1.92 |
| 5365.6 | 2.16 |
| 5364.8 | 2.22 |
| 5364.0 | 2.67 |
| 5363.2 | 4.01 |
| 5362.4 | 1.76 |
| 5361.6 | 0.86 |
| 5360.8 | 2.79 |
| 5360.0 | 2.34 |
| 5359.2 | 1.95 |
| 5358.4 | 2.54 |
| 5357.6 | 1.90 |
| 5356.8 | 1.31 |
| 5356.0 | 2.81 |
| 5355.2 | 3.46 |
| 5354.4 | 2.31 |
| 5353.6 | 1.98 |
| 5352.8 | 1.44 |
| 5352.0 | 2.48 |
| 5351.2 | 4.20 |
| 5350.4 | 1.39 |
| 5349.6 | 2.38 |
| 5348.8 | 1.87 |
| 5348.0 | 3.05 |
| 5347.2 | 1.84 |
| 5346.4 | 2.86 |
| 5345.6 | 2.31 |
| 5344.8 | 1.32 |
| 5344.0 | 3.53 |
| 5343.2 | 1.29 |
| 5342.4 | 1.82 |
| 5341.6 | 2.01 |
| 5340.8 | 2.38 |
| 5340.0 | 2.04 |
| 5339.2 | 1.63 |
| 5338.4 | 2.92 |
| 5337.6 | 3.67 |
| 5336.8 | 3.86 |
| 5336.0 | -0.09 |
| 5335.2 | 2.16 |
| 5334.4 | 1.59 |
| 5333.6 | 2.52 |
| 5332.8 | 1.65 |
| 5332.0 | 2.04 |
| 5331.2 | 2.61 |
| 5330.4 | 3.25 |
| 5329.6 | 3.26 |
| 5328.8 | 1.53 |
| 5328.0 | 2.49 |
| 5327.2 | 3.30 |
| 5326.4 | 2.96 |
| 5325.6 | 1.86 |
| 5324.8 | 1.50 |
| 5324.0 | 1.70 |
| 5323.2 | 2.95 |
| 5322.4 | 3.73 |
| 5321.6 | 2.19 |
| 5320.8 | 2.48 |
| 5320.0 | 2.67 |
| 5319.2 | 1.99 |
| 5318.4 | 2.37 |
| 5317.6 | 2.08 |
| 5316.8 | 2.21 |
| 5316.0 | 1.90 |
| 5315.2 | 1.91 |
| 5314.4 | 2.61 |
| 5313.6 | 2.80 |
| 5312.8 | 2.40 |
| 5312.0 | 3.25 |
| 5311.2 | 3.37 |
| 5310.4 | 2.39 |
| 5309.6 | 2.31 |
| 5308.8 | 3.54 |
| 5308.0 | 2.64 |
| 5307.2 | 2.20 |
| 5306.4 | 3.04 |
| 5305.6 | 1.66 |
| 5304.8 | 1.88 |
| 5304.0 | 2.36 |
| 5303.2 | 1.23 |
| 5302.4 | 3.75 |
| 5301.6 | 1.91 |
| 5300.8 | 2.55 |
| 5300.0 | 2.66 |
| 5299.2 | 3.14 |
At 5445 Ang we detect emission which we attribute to H-beta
